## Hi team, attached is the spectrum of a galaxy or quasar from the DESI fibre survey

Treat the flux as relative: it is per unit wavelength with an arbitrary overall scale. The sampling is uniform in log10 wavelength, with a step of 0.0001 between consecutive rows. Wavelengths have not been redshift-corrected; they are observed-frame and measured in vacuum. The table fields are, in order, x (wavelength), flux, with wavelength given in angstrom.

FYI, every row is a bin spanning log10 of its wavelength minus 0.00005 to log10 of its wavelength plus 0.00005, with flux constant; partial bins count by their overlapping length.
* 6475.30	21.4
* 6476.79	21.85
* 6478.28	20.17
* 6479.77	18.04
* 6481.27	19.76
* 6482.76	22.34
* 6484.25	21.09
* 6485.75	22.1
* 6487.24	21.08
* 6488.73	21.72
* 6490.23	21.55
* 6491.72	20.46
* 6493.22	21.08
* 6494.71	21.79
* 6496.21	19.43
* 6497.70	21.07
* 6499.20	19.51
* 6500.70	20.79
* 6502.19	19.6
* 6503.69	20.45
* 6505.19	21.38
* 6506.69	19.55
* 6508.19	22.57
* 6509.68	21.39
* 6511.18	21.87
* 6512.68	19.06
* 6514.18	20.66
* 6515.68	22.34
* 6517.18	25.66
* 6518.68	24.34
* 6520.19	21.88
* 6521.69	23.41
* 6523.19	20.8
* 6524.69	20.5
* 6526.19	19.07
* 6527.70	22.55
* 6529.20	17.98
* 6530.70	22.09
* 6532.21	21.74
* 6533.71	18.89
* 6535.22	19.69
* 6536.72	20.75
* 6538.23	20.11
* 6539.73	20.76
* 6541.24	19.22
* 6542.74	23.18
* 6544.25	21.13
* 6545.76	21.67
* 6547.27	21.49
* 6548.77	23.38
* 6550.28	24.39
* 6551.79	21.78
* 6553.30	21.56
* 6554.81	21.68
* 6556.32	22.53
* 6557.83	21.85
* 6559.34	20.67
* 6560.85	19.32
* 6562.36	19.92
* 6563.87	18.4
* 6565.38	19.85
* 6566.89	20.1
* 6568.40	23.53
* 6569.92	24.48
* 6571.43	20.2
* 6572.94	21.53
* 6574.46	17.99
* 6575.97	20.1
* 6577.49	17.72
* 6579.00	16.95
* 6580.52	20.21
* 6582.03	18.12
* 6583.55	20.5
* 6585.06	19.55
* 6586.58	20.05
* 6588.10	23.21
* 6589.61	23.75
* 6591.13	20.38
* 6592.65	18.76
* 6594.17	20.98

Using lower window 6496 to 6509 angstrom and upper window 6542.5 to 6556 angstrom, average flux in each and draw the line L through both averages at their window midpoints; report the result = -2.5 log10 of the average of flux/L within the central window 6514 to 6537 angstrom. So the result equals -0.004 mag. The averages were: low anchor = 20.5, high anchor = 22.2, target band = 21.4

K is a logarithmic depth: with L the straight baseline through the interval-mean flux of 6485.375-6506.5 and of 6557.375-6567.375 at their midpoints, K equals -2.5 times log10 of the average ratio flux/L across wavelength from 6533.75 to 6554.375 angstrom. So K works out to -0.062 mag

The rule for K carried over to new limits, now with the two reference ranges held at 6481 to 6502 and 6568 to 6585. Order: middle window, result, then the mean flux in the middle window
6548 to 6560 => -0.10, 22.2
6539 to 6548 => -0.04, 21.2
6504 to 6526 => -0.05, 21.7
